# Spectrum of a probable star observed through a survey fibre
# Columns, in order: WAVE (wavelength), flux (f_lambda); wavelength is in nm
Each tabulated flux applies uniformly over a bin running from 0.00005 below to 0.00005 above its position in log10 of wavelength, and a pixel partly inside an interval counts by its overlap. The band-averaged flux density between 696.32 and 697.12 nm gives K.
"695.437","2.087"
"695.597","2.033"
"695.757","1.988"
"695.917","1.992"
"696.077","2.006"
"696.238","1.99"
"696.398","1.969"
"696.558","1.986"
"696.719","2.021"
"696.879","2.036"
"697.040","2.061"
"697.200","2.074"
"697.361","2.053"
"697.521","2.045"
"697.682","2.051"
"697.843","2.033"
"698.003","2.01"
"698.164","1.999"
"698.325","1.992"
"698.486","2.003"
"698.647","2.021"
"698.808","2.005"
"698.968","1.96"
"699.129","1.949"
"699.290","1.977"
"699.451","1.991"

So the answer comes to 2.01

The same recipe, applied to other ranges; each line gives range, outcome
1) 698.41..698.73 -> 2.01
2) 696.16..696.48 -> 1.98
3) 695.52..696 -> 2.01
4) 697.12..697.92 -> 2.05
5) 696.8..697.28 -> 2.06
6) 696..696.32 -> 2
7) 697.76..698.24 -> 2.01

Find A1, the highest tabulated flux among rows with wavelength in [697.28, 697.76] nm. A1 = 2.053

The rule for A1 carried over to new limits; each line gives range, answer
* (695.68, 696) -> 1.992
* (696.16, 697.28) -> 2.074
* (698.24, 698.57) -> 2.003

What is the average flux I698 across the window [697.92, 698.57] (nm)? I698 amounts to 2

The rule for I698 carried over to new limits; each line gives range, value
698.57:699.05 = 2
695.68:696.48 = 1.99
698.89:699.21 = 1.95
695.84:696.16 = 2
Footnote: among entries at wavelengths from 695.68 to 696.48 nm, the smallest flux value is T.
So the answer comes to 1.969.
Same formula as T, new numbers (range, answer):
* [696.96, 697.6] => 2.045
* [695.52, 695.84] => 1.988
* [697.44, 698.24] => 1.999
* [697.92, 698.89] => 1.992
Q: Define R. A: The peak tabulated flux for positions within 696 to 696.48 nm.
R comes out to 2.006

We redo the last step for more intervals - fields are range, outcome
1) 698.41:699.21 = 2.021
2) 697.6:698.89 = 2.051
